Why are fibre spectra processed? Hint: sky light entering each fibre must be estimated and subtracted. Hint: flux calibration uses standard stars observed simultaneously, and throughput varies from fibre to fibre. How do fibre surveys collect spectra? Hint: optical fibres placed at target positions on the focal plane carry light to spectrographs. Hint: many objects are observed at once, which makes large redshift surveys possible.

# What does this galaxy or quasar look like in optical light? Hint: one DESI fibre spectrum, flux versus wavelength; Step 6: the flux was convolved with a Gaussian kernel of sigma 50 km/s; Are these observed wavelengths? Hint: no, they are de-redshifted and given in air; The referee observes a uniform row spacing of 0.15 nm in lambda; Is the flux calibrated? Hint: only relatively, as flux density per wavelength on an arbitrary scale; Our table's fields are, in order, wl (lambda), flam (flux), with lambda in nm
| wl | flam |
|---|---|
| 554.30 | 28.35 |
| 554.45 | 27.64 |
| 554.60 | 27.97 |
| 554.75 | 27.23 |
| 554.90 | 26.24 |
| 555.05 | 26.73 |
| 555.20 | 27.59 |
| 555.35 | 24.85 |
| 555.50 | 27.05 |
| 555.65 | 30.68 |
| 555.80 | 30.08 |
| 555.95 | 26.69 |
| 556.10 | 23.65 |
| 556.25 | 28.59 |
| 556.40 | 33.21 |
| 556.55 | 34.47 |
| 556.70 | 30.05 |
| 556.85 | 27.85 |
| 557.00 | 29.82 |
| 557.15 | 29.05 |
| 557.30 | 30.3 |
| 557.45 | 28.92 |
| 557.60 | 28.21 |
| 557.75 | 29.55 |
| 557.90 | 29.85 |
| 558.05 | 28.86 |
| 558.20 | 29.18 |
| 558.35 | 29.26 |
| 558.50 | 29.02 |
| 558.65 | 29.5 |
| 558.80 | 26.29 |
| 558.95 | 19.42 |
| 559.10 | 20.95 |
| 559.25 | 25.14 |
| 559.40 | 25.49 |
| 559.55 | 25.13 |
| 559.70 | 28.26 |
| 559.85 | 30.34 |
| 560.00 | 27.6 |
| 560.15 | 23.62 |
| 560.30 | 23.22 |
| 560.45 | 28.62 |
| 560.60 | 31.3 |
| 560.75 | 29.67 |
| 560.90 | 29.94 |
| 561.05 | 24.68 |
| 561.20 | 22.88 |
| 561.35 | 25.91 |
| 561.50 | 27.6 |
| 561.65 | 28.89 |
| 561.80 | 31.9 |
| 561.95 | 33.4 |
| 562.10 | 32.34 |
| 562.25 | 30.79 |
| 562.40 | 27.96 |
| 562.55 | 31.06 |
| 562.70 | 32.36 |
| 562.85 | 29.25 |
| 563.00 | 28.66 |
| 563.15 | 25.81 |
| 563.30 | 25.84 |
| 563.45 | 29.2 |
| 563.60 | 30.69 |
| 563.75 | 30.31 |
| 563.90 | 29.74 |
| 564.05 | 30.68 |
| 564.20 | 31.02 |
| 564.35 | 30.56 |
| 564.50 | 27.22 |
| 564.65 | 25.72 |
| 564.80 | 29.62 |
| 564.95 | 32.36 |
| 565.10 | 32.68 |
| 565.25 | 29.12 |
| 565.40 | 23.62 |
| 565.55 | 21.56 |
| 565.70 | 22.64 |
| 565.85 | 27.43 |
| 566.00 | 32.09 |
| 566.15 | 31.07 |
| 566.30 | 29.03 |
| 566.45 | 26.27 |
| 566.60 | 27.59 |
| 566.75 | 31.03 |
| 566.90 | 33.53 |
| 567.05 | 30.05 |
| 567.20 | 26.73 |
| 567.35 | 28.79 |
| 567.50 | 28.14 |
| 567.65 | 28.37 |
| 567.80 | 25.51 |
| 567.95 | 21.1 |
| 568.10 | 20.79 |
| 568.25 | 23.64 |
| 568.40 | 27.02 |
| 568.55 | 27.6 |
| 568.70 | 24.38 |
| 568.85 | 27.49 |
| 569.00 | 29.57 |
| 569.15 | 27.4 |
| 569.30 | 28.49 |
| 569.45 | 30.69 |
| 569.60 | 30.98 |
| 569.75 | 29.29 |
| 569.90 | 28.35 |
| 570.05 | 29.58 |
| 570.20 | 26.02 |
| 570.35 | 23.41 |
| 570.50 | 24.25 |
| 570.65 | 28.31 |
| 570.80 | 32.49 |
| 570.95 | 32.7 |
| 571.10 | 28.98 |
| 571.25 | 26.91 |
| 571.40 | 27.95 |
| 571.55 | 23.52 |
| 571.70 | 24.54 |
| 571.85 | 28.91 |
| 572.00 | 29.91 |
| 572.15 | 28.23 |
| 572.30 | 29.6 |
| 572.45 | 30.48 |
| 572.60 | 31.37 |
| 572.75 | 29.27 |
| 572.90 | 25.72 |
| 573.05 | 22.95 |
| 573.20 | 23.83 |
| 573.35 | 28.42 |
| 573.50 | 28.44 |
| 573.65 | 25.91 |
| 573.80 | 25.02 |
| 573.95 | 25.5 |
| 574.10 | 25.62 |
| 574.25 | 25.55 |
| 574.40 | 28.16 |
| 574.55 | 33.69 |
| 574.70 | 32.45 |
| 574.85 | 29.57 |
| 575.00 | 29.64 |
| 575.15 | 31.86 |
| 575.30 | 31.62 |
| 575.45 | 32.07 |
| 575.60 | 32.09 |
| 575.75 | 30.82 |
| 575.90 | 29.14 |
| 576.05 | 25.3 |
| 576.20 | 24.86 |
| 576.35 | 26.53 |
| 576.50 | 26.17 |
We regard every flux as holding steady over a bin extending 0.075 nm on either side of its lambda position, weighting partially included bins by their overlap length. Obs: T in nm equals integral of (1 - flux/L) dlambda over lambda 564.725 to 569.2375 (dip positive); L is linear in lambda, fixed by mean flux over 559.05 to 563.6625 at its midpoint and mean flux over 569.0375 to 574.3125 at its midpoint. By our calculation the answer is 0.051 nm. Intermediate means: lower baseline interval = 28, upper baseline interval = 27.7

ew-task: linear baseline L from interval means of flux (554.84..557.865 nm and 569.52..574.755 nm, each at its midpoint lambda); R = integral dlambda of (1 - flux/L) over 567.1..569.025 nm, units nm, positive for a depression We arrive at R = 0.14 nm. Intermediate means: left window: 28.7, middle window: 26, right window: 27.9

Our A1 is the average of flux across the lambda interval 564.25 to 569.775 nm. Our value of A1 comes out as 27.8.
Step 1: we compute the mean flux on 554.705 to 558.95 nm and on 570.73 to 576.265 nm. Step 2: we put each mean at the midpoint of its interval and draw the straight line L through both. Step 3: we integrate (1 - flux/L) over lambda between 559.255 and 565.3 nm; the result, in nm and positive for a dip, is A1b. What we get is -0.051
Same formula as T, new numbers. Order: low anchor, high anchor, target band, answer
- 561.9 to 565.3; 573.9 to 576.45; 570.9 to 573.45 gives 0.129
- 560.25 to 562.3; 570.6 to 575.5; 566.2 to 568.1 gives 0.053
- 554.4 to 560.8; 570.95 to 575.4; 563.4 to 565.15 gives -0.124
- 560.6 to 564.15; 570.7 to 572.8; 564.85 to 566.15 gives 0.052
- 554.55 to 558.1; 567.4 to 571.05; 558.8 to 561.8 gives 0.197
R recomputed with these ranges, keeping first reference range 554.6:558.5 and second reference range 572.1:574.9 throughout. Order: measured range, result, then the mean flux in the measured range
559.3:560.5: 0.09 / 26.5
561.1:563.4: -0.04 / 28.9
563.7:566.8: -0.04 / 28.6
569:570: -0.04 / 29.2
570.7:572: -0.02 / 28.3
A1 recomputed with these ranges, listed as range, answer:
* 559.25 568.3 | 28.2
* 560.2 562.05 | 28.2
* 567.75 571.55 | 27.3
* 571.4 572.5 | 27.8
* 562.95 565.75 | 28.3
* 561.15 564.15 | 29.3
